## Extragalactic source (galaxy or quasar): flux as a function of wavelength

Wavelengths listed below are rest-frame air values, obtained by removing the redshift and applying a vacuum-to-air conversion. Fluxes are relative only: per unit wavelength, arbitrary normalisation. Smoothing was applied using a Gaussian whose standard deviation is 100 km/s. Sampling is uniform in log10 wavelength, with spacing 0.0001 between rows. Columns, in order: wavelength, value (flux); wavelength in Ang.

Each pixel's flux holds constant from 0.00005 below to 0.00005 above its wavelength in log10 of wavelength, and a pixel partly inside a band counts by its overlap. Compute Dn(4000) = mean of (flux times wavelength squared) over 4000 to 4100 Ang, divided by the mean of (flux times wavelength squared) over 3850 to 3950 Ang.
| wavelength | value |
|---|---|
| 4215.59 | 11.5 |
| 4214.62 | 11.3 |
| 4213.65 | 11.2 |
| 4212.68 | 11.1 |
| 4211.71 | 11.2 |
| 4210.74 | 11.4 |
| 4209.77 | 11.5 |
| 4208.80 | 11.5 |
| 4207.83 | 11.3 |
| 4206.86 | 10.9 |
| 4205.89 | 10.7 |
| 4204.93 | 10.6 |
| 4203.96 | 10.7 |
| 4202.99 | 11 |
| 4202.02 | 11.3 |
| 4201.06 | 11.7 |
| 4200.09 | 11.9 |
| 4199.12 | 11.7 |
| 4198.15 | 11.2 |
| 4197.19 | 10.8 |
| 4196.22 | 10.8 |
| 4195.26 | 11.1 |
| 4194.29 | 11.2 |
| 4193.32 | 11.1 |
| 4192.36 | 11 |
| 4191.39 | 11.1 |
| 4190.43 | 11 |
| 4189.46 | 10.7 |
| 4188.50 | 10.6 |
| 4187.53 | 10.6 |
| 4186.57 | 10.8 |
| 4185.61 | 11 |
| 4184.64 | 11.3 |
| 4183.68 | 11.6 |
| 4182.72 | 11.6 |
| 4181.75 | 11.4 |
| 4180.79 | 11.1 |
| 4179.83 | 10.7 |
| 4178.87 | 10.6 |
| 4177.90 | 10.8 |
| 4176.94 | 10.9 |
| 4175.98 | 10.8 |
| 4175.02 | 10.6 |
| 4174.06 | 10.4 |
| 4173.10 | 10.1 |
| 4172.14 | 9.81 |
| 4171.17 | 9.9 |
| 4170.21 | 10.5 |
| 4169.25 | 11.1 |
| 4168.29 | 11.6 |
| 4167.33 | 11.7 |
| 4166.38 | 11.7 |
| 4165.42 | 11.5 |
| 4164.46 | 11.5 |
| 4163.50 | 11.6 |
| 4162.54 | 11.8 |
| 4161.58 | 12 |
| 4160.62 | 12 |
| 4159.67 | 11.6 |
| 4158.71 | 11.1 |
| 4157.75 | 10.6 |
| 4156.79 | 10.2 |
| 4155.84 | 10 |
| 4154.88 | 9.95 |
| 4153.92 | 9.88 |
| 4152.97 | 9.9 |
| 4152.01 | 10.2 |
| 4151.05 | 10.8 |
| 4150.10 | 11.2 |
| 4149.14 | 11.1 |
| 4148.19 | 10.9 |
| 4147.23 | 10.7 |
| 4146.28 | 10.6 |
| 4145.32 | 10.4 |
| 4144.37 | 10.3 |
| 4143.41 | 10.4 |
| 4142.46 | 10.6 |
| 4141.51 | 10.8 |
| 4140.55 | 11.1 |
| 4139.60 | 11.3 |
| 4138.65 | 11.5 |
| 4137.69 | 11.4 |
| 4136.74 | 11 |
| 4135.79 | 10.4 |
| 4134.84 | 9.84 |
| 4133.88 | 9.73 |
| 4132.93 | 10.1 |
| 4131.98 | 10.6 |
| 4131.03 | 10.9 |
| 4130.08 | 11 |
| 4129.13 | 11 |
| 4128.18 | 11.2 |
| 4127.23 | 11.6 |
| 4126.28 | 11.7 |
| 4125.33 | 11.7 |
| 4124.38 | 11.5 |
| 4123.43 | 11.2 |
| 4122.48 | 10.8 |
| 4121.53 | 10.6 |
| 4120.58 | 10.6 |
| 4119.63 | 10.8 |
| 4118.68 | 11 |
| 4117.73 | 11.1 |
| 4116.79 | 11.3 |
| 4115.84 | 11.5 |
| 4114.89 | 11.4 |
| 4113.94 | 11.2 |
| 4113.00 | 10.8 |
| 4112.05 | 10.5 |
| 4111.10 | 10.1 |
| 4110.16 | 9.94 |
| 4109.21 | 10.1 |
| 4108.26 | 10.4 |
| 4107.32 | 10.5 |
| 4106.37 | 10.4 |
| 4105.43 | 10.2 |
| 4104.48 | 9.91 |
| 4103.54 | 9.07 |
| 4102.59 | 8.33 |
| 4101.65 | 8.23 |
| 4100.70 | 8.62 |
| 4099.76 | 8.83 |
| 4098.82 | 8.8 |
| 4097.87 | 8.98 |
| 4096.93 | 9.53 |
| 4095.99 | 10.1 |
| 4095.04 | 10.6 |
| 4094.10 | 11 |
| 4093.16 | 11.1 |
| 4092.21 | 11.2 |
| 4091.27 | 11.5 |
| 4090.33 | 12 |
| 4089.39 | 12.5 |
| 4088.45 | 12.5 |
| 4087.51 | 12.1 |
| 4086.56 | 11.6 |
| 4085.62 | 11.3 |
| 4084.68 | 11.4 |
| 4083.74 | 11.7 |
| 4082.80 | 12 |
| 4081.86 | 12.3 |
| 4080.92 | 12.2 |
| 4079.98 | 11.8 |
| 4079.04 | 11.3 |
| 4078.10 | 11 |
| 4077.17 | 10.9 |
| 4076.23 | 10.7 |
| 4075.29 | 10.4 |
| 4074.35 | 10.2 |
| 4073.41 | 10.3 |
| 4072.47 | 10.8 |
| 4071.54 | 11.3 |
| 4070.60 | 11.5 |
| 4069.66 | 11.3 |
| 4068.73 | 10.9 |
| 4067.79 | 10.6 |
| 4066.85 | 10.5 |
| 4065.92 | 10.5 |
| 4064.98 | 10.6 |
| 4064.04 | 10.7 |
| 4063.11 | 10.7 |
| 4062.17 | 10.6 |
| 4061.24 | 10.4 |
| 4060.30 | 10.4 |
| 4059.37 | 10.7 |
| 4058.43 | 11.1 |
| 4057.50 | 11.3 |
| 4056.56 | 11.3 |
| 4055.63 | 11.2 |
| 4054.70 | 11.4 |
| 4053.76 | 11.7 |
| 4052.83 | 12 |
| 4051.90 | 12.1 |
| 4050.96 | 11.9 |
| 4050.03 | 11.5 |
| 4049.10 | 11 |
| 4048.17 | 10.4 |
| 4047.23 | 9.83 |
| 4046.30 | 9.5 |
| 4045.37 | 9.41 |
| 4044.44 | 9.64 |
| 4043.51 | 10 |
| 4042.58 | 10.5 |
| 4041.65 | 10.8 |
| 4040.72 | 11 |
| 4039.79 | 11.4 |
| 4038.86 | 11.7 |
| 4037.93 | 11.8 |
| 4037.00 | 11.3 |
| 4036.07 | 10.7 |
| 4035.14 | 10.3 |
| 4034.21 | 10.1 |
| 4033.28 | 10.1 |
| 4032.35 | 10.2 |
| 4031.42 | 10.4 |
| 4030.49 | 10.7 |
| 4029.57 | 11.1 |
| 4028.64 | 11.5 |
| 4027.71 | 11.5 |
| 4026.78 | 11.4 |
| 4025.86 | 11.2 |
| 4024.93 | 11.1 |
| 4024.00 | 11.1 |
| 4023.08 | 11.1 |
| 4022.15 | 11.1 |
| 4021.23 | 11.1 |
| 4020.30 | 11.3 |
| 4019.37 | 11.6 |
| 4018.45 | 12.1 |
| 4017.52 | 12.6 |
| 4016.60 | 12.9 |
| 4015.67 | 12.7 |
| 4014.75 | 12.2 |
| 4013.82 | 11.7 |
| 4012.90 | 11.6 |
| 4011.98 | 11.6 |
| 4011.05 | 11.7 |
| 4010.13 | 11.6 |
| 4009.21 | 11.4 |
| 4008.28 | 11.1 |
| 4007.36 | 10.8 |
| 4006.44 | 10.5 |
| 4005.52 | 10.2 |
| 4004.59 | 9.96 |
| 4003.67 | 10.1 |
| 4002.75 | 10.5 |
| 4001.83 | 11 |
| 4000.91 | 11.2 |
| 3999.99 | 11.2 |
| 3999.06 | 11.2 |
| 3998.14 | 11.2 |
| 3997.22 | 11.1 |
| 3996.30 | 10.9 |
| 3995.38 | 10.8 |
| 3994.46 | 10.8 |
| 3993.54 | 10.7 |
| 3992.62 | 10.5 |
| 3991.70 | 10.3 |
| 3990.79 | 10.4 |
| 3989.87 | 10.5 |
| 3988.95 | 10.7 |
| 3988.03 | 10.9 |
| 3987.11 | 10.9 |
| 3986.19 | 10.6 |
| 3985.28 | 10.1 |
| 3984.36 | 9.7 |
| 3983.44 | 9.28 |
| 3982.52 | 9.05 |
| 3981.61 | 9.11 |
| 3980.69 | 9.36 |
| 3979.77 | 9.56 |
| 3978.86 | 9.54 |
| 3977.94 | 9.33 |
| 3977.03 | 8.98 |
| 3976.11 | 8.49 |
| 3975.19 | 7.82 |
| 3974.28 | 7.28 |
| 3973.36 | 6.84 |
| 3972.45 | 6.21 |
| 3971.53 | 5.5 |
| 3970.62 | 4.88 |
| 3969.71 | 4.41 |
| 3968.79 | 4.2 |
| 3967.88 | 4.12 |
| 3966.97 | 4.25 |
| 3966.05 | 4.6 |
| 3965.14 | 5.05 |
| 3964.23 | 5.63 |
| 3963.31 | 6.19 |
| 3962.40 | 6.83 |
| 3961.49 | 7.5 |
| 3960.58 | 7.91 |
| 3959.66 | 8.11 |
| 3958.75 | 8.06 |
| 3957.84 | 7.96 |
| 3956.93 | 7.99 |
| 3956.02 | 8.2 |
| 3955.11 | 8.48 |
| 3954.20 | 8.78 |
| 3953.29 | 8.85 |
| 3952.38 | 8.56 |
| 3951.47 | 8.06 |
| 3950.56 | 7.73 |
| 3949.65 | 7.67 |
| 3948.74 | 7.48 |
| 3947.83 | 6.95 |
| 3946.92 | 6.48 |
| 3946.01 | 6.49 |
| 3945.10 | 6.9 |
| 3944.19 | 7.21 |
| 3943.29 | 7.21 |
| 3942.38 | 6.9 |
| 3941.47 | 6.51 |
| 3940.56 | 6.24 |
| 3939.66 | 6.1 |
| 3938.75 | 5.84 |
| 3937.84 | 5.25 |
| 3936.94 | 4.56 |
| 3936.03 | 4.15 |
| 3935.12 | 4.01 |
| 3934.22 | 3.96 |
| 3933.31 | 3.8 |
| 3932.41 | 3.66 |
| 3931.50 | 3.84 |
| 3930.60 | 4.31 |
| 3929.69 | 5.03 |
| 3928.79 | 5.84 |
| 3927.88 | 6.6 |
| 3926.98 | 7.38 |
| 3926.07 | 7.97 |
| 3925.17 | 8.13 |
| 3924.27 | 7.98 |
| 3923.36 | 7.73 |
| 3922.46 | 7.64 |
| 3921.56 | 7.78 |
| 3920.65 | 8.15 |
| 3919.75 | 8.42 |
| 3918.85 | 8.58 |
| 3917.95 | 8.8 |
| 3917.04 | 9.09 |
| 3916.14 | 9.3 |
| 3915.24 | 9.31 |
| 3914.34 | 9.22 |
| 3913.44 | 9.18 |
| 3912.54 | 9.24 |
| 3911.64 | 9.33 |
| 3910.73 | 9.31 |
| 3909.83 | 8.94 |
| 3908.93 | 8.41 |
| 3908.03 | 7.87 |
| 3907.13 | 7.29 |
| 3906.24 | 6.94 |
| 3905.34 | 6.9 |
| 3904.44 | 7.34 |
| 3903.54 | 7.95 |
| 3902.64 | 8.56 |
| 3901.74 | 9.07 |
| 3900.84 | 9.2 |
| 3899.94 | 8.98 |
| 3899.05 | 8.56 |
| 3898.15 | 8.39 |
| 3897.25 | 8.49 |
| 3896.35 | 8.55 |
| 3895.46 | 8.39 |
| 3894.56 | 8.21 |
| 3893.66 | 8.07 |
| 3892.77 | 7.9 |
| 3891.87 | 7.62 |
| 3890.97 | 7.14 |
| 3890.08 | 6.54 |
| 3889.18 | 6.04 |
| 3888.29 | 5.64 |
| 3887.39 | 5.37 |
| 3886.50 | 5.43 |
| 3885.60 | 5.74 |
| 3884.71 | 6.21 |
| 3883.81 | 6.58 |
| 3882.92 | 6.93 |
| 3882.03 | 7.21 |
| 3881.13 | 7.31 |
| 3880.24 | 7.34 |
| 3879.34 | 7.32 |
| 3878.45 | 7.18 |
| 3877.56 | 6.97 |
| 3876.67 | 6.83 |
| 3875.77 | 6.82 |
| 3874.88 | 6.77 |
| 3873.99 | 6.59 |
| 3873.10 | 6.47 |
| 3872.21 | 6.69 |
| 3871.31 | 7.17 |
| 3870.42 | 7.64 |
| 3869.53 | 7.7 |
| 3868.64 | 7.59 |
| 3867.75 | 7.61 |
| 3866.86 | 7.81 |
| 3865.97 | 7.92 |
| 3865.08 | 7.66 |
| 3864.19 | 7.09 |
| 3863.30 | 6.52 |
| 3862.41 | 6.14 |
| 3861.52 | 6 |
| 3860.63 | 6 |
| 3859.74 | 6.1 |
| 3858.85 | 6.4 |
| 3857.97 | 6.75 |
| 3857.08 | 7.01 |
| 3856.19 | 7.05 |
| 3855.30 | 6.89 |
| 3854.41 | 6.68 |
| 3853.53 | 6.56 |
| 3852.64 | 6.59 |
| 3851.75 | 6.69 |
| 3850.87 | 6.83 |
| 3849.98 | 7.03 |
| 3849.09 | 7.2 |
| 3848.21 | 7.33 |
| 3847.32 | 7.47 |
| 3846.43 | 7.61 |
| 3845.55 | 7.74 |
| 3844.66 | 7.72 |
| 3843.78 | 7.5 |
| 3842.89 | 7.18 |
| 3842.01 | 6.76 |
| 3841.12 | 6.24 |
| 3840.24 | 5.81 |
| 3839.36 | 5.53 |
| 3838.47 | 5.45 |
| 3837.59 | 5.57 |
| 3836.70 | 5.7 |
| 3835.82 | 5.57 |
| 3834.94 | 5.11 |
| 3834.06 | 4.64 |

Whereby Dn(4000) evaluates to 1.7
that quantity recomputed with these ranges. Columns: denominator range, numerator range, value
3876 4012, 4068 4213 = 1.50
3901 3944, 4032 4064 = 1.61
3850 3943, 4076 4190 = 1.71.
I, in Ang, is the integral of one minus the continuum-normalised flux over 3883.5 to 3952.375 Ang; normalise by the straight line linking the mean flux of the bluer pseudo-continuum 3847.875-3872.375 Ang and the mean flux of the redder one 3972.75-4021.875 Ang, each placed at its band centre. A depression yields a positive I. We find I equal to 9.74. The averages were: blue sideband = 6.95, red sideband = 10.5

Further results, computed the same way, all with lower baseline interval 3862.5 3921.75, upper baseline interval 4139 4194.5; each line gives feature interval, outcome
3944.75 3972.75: 5.52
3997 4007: -1.98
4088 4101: -0.65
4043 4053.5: -1.30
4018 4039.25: -4.11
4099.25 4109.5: 0.67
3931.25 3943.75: 4.64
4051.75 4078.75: -3.41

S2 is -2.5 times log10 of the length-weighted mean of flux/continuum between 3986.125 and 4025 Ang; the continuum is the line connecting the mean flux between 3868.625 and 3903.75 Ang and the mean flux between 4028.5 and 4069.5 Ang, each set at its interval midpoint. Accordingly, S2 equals -0.13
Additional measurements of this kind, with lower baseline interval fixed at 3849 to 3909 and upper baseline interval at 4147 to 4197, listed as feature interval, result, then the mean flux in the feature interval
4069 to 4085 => -0.159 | 11.2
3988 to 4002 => -0.243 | 10.8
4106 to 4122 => -0.056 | 10.7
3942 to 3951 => 0.135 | 7.1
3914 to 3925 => -0.106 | 8.48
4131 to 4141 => -0.026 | 10.7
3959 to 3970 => 0.385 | 5.79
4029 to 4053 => -0.162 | 10.7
